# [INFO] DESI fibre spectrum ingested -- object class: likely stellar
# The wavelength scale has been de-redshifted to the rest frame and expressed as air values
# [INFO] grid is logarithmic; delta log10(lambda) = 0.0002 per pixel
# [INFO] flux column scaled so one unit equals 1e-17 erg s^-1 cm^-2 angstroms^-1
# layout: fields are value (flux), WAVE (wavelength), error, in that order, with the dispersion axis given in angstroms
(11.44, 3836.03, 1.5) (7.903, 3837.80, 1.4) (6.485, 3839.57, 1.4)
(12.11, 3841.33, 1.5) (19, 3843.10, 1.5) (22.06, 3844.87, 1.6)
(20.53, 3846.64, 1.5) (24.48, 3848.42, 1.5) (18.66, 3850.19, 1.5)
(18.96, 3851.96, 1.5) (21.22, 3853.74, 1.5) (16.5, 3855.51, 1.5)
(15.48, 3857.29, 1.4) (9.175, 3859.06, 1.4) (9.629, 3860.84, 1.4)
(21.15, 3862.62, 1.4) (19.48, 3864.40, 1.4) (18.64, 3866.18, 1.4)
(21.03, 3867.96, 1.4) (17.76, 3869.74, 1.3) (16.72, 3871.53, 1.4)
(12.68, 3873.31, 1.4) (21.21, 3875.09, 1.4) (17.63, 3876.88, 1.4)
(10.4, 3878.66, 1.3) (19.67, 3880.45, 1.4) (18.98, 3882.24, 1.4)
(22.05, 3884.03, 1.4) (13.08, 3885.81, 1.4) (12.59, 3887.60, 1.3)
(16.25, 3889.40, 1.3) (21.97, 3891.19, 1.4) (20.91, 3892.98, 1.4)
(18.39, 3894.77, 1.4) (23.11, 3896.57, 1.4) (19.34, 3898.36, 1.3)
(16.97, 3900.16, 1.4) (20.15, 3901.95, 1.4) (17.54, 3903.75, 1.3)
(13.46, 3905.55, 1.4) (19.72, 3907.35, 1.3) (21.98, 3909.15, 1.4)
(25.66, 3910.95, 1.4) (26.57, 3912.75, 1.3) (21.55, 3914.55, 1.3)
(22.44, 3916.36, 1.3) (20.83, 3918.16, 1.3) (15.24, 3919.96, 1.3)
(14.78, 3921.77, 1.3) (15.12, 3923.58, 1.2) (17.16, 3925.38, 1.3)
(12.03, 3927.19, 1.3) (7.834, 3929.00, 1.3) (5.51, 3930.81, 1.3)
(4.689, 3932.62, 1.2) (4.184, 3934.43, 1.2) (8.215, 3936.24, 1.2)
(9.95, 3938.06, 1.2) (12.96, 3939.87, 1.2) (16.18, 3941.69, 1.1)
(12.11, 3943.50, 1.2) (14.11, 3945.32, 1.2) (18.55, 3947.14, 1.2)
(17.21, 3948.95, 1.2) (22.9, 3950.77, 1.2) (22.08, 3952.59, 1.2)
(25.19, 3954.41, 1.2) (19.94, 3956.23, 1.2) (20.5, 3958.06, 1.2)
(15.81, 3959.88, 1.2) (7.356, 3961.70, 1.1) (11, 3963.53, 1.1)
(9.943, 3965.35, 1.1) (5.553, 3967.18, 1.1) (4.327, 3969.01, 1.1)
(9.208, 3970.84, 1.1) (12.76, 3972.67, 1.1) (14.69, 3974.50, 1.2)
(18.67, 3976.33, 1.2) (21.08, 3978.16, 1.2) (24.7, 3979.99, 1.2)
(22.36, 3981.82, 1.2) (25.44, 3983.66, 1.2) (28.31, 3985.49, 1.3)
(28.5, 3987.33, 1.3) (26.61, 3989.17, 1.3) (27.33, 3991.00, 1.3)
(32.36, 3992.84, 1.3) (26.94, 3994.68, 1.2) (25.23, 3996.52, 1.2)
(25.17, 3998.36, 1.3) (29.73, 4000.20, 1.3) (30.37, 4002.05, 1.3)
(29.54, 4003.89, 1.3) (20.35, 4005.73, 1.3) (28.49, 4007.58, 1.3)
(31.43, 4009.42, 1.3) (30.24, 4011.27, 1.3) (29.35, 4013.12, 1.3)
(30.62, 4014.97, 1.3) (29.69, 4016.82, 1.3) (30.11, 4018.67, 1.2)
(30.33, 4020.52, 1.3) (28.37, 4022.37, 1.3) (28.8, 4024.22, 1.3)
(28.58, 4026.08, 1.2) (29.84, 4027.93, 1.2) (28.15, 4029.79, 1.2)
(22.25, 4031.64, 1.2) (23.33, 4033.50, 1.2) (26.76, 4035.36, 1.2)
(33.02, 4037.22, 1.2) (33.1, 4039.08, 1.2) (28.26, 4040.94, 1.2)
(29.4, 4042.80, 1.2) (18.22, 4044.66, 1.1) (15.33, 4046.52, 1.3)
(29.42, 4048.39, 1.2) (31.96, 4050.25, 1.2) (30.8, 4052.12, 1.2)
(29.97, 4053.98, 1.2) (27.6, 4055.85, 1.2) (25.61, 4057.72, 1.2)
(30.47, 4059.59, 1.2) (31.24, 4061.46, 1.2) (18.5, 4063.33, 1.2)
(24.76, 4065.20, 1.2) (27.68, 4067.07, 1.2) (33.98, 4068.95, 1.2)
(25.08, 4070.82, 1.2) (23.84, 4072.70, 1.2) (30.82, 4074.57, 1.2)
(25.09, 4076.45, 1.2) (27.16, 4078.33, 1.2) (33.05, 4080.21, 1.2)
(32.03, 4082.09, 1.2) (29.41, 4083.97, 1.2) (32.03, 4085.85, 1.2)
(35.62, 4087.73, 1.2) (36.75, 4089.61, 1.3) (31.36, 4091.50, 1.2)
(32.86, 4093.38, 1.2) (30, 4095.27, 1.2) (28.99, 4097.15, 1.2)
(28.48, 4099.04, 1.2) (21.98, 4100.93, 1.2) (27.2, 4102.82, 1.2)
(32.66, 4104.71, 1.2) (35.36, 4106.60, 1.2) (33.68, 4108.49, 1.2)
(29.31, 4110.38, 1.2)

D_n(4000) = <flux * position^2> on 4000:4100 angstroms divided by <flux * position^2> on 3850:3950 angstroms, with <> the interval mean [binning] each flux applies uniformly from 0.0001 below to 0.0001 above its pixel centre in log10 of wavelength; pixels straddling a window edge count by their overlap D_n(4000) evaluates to 1.88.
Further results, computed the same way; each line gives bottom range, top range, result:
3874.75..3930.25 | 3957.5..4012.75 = 1.25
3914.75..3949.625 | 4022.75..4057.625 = 2.19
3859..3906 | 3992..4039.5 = 1.73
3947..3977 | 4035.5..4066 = 1.92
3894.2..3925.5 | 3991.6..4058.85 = 1.52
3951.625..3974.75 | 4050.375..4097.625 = 2.27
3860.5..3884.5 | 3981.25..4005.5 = 1.64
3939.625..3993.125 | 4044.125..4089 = 1.62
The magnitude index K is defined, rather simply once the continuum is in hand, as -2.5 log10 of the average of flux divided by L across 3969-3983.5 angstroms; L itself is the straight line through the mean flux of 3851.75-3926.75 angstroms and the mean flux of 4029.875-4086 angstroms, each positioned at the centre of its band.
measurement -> 0.32 mag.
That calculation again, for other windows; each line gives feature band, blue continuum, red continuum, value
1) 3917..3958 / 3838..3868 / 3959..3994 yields 0.22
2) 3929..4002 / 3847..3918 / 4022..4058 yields 0.31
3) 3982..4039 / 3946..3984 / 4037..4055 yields -0.24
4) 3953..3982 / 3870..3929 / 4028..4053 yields 0.43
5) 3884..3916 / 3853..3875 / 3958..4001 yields -0.10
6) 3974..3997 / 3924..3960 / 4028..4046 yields -0.23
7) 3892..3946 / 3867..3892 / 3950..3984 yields 0.06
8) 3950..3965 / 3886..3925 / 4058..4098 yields 0.24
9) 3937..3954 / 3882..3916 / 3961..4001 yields 0.20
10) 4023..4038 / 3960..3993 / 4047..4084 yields -0.14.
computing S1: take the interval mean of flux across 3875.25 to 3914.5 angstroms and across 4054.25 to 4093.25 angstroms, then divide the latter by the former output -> 1.54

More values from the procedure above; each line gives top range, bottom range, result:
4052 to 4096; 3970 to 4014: 1.18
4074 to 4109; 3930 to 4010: 1.63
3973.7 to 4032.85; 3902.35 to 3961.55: 1.66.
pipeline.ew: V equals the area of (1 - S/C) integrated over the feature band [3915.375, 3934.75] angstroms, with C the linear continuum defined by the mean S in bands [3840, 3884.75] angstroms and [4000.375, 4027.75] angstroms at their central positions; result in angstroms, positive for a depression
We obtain 8.0 angstroms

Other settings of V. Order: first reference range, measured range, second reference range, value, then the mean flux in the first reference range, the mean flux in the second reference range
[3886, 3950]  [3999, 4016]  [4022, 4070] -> -3.4 angstroms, 16.1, 27.5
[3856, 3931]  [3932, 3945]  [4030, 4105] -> 6.6 angstroms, 17.5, 28.4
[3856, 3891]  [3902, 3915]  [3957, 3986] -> -3.7 angstroms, 16.6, 15.6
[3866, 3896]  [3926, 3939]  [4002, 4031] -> 8.4 angstroms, 17.7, 28.9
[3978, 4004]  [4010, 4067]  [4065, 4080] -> -0.9 angstroms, 27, 27.7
